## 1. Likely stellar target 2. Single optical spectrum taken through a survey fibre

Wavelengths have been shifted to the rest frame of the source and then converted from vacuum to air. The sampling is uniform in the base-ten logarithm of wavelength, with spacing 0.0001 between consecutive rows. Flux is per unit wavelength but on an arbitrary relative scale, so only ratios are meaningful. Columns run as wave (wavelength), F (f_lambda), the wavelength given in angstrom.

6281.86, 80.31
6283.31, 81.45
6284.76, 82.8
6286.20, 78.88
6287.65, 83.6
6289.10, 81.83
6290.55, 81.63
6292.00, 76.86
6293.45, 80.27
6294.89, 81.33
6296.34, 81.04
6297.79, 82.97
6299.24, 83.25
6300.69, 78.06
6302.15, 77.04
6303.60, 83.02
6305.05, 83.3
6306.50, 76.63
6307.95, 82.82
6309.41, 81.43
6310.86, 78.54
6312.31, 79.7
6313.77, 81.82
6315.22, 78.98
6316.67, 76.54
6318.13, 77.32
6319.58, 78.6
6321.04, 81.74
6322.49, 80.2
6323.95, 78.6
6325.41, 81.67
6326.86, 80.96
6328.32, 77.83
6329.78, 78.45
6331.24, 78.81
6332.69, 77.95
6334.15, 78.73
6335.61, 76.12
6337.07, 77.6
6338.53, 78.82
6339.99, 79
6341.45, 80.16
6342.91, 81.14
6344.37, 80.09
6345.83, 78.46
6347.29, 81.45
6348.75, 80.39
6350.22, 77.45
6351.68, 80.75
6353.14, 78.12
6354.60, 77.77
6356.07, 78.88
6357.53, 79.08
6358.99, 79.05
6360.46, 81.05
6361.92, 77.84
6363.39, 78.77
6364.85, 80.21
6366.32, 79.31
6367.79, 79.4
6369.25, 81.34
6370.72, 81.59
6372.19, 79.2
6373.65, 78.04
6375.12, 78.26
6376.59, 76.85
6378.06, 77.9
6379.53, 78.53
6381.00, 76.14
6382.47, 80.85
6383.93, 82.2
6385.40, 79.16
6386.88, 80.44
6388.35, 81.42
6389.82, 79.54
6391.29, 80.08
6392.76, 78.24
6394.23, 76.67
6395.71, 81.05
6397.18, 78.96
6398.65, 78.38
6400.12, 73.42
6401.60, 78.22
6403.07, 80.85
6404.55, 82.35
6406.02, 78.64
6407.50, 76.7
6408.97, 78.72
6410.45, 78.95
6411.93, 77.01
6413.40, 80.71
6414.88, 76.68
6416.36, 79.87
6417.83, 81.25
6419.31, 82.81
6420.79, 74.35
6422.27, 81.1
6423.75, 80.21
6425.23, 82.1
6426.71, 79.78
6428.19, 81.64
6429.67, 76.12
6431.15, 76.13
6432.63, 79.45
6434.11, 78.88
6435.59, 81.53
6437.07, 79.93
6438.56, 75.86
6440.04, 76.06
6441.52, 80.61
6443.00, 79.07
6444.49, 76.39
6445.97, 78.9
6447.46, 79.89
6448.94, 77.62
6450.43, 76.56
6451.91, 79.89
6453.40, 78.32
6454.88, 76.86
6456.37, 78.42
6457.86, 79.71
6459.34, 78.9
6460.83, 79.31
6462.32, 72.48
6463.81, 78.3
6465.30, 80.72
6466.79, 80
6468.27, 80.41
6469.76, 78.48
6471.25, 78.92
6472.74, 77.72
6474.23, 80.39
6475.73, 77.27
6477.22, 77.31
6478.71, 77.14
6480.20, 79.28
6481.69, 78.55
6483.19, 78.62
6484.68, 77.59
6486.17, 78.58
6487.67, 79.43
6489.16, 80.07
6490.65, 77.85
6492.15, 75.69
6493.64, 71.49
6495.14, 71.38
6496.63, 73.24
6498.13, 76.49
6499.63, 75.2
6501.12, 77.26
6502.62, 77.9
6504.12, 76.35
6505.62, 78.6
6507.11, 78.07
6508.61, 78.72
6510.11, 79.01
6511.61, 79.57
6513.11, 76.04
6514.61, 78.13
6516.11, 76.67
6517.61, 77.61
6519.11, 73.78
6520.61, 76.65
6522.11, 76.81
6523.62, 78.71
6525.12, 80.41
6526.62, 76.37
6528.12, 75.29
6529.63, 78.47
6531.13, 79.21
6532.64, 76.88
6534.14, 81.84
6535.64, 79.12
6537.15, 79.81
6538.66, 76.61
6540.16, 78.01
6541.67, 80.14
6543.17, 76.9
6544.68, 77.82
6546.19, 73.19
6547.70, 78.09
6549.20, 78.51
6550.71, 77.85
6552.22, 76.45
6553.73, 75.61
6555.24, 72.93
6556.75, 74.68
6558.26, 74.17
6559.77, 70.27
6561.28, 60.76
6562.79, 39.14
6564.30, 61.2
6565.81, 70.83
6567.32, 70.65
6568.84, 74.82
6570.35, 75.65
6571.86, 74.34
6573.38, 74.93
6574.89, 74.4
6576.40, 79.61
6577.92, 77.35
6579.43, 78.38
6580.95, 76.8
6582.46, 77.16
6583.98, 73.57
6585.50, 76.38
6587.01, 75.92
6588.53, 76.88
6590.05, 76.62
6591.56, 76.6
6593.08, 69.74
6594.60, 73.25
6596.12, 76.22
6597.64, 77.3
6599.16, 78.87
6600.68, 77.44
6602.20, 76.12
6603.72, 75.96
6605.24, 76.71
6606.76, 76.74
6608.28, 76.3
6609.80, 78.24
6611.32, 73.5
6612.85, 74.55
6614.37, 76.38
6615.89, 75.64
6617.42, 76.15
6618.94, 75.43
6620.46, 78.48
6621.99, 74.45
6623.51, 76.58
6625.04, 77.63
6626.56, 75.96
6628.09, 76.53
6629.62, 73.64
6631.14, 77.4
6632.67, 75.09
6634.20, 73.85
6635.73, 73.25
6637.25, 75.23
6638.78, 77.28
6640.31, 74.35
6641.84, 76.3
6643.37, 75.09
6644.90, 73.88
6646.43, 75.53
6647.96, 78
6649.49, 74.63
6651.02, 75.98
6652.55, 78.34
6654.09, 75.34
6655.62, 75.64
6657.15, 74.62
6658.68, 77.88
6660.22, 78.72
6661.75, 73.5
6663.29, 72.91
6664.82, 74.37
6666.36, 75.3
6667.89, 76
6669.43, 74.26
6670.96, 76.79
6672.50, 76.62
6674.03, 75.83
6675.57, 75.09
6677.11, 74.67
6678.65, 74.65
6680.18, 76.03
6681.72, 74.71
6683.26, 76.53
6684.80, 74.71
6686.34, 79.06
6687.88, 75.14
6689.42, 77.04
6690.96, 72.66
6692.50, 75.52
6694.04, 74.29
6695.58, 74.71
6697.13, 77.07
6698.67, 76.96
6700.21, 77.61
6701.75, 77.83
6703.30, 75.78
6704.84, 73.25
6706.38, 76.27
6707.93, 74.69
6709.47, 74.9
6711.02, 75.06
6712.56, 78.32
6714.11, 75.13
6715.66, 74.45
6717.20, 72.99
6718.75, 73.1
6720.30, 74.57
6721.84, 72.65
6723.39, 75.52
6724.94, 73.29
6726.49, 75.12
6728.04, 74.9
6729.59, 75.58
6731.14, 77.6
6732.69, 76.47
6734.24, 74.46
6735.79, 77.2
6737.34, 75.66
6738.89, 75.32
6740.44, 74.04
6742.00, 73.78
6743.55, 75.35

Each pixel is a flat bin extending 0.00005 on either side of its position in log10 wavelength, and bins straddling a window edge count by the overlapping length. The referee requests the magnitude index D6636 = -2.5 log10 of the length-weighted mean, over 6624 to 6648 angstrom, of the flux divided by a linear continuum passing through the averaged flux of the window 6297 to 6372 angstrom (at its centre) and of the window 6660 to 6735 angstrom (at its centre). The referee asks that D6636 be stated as 0.008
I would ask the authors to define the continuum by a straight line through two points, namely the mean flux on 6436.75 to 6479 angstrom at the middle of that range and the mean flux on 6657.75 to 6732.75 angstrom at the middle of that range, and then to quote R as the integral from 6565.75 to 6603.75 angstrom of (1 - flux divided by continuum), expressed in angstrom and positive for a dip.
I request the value 0.5 angstrom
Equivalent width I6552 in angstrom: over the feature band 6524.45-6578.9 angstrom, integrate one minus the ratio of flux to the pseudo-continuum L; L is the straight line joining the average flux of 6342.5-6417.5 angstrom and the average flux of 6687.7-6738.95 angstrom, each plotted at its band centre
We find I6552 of 1.9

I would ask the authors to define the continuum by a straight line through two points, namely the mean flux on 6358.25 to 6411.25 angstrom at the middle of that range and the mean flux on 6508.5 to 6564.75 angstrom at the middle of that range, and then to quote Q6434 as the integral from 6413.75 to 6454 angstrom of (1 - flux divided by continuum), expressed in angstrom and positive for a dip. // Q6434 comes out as -0.5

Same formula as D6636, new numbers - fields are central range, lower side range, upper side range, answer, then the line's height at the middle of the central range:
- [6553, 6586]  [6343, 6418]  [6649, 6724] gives 0.07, 76.9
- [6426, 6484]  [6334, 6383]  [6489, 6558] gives -0.01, 77.9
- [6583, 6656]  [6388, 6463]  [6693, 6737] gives 0.01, 76.5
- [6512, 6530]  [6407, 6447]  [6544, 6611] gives -0.02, 76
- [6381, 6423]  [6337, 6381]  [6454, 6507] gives -0.01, 78.6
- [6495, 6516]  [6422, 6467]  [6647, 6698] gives 0.01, 77.9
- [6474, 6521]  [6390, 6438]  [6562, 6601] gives -0.01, 76.3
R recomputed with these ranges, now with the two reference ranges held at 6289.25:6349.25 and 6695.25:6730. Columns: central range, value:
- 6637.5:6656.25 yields 0.0 angstrom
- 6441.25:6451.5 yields 0.0 angstrom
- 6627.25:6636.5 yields 0.1 angstrom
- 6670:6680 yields 0.0 angstrom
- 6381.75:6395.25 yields -0.2 angstrom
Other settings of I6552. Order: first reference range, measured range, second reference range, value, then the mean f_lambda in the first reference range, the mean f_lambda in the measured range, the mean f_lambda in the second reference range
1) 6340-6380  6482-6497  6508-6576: -0.1 angstrom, 79.3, 76.5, 75.1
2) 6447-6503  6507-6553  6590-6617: -0.5 angstrom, 77.7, 77.8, 75.9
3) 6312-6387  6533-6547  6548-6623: -0.5 angstrom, 79.2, 78.1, 74.3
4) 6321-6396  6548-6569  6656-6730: 1.9 angstrom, 79.3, 69.9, 75.3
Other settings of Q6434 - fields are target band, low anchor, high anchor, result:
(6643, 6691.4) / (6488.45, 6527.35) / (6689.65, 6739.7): 0.0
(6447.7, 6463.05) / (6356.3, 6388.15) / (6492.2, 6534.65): 0.0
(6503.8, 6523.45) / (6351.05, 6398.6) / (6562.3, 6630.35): -0.3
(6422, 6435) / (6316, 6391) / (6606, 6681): -0.2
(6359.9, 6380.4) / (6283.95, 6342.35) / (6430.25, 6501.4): 0.0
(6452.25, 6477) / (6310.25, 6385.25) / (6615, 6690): -0.2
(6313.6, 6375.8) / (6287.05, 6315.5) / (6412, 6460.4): 0.7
